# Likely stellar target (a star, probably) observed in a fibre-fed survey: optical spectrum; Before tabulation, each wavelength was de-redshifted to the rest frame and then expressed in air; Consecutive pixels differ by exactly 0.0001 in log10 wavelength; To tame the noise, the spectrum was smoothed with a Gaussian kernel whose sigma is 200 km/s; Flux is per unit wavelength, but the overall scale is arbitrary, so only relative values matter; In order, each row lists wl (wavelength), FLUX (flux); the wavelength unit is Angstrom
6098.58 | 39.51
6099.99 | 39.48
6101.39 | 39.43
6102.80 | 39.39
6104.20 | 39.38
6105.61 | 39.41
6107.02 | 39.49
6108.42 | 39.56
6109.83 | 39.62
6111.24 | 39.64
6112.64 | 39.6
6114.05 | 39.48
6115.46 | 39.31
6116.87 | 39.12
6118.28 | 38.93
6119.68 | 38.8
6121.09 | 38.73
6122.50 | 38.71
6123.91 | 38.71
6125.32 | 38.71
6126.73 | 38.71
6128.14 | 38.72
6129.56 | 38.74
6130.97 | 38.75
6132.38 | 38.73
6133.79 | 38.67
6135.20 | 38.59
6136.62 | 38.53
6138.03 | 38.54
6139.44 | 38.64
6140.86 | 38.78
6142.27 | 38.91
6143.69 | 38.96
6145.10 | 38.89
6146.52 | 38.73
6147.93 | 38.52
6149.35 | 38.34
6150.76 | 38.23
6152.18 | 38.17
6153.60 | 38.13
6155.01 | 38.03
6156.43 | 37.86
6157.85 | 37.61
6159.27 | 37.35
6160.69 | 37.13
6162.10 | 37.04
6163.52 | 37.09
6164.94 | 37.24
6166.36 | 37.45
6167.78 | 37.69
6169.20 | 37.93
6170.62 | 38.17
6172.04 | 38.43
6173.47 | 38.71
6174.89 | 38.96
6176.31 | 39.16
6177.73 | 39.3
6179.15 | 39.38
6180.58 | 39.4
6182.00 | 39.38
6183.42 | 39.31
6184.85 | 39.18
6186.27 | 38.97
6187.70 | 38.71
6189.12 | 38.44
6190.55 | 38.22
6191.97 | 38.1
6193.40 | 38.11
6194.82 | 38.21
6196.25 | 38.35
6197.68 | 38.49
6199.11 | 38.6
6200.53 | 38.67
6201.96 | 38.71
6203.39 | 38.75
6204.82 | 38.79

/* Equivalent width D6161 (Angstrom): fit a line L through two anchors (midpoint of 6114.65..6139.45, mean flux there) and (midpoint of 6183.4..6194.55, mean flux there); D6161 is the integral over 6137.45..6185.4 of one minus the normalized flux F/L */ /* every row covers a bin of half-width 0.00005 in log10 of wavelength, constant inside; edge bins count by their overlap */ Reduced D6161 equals 0.4 Angstrom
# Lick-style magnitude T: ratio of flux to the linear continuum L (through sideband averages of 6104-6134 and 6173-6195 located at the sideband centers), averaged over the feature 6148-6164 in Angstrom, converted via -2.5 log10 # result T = 0.03 mag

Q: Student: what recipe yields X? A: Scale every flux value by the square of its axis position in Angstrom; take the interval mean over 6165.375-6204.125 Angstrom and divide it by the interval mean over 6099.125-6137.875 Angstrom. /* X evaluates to 1.01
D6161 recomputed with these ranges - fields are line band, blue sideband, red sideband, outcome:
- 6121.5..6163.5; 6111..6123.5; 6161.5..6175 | 0.1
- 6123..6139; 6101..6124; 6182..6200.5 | 0.2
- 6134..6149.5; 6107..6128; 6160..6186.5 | 0.1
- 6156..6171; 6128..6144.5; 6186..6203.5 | 0.4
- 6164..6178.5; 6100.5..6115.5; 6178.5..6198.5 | 0.2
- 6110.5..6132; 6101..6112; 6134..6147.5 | 0.1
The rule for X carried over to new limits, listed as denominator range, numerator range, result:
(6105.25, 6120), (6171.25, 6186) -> 1.01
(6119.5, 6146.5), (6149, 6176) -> 0.99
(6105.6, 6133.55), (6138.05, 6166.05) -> 0.99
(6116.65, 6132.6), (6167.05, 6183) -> 1.02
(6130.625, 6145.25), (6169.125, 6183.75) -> 1.02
